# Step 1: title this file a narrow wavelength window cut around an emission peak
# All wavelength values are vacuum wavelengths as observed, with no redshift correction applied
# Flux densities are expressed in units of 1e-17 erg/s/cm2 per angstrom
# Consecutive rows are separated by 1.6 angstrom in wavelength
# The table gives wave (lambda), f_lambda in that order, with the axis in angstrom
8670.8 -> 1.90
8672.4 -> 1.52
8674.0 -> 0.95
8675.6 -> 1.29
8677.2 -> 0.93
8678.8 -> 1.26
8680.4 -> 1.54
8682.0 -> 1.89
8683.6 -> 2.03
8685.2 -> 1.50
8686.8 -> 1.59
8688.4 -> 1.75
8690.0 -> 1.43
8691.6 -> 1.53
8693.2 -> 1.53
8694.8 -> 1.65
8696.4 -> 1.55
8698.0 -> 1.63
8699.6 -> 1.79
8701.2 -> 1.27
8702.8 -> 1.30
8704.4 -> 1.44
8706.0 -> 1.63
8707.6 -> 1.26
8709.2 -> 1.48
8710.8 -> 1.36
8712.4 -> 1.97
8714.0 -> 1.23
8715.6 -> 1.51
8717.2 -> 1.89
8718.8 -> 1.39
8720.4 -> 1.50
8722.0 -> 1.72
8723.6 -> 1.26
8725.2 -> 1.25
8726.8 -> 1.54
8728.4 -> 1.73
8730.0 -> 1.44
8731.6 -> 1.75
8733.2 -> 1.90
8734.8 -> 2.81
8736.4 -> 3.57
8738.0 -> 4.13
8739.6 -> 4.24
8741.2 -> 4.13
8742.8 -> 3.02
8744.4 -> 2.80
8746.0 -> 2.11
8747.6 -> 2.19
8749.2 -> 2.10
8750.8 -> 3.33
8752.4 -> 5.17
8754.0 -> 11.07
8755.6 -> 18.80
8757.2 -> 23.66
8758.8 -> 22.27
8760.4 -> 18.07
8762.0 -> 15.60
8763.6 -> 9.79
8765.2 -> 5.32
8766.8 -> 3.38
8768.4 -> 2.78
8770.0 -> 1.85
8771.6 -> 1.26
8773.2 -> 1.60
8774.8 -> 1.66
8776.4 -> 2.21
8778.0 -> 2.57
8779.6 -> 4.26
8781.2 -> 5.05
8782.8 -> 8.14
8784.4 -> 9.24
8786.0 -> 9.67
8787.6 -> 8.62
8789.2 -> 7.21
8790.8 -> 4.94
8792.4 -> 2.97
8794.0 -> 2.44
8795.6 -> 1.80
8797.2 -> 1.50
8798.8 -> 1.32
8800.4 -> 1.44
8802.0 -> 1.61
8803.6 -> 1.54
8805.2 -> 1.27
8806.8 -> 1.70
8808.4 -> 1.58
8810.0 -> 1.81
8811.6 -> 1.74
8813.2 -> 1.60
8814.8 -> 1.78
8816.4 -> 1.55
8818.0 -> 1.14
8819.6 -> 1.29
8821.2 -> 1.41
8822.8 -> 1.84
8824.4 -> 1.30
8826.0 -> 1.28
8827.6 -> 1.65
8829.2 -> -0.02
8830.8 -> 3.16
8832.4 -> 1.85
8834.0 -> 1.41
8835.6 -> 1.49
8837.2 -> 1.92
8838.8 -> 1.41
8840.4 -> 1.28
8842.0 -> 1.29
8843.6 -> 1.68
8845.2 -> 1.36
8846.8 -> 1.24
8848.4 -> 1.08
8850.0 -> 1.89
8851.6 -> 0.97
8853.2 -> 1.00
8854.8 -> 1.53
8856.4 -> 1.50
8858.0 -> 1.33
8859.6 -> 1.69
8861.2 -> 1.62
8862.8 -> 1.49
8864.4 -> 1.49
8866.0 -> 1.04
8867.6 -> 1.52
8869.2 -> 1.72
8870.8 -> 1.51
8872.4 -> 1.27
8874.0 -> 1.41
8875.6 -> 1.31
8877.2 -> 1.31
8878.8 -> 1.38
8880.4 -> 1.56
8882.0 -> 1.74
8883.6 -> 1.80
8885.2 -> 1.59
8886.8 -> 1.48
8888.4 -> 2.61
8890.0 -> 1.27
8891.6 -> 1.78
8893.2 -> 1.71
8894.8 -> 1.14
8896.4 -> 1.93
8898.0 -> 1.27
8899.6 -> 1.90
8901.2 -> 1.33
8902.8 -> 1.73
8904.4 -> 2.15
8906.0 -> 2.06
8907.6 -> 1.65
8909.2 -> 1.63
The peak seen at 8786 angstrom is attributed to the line [N II]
